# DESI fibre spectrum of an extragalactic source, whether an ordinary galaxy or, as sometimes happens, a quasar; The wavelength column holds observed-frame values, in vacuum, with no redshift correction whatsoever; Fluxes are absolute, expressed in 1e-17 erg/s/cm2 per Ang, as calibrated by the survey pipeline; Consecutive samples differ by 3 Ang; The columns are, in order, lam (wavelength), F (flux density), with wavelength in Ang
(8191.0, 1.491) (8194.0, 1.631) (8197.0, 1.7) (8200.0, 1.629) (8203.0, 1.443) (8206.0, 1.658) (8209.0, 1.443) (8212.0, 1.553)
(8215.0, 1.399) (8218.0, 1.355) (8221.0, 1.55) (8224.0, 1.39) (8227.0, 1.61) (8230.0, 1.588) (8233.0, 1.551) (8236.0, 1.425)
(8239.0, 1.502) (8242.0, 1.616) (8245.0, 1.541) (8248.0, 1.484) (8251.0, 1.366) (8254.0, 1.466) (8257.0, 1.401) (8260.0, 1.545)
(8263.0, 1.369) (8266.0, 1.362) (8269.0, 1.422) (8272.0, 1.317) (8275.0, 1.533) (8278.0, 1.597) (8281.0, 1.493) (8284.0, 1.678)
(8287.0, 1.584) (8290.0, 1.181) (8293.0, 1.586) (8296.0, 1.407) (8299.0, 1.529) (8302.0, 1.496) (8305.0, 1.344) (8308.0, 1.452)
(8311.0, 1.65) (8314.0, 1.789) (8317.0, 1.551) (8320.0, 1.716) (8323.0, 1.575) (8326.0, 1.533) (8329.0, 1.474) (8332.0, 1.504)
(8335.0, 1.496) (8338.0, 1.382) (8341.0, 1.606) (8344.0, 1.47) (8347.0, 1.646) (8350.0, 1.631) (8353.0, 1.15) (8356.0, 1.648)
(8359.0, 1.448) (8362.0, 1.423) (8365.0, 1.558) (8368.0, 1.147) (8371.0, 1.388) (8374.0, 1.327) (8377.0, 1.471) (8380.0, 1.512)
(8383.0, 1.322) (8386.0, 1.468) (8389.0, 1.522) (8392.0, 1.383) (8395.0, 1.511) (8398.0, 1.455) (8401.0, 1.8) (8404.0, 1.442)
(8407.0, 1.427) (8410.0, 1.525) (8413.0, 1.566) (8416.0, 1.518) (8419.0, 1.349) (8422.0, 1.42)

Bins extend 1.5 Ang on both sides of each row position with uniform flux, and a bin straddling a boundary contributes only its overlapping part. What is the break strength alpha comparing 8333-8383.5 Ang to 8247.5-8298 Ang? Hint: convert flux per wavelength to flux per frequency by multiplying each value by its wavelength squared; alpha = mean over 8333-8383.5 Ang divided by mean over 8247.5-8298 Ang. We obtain 1.0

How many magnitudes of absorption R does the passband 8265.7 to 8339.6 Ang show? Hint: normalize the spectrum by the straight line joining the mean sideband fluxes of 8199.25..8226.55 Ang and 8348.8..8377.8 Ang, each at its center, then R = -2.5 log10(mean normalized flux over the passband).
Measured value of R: -0.05 mag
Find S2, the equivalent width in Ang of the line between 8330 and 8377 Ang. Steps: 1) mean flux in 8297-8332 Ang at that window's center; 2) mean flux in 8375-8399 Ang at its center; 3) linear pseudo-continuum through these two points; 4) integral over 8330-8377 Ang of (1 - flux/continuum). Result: 1.3 Ang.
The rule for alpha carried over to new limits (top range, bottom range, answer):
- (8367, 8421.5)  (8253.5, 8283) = 1.03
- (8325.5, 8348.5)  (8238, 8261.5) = 1.04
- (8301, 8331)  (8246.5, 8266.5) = 1.10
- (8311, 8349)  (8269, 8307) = 1.07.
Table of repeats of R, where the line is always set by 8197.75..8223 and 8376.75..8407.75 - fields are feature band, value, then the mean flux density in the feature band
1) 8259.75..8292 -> 0.03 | 1.46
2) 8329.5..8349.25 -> -0.02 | 1.52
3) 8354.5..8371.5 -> 0.04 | 1.44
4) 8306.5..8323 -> -0.09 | 1.63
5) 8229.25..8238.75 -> -0.01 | 1.51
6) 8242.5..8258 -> 0.03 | 1.46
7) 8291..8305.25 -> 0.02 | 1.47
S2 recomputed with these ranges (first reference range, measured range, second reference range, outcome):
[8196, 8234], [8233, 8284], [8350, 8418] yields 1.2 Ang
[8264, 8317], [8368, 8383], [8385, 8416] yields 1.2 Ang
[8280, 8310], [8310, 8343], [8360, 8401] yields -2.4 Ang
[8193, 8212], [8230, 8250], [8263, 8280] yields -0.2 Ang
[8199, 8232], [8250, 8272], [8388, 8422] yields 1.4 Ang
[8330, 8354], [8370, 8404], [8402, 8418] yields 0.7 Ang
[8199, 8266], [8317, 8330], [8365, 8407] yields -1.0 Ang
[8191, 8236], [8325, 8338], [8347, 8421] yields 0.0 Ang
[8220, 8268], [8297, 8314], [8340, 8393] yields -0.6 Ang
